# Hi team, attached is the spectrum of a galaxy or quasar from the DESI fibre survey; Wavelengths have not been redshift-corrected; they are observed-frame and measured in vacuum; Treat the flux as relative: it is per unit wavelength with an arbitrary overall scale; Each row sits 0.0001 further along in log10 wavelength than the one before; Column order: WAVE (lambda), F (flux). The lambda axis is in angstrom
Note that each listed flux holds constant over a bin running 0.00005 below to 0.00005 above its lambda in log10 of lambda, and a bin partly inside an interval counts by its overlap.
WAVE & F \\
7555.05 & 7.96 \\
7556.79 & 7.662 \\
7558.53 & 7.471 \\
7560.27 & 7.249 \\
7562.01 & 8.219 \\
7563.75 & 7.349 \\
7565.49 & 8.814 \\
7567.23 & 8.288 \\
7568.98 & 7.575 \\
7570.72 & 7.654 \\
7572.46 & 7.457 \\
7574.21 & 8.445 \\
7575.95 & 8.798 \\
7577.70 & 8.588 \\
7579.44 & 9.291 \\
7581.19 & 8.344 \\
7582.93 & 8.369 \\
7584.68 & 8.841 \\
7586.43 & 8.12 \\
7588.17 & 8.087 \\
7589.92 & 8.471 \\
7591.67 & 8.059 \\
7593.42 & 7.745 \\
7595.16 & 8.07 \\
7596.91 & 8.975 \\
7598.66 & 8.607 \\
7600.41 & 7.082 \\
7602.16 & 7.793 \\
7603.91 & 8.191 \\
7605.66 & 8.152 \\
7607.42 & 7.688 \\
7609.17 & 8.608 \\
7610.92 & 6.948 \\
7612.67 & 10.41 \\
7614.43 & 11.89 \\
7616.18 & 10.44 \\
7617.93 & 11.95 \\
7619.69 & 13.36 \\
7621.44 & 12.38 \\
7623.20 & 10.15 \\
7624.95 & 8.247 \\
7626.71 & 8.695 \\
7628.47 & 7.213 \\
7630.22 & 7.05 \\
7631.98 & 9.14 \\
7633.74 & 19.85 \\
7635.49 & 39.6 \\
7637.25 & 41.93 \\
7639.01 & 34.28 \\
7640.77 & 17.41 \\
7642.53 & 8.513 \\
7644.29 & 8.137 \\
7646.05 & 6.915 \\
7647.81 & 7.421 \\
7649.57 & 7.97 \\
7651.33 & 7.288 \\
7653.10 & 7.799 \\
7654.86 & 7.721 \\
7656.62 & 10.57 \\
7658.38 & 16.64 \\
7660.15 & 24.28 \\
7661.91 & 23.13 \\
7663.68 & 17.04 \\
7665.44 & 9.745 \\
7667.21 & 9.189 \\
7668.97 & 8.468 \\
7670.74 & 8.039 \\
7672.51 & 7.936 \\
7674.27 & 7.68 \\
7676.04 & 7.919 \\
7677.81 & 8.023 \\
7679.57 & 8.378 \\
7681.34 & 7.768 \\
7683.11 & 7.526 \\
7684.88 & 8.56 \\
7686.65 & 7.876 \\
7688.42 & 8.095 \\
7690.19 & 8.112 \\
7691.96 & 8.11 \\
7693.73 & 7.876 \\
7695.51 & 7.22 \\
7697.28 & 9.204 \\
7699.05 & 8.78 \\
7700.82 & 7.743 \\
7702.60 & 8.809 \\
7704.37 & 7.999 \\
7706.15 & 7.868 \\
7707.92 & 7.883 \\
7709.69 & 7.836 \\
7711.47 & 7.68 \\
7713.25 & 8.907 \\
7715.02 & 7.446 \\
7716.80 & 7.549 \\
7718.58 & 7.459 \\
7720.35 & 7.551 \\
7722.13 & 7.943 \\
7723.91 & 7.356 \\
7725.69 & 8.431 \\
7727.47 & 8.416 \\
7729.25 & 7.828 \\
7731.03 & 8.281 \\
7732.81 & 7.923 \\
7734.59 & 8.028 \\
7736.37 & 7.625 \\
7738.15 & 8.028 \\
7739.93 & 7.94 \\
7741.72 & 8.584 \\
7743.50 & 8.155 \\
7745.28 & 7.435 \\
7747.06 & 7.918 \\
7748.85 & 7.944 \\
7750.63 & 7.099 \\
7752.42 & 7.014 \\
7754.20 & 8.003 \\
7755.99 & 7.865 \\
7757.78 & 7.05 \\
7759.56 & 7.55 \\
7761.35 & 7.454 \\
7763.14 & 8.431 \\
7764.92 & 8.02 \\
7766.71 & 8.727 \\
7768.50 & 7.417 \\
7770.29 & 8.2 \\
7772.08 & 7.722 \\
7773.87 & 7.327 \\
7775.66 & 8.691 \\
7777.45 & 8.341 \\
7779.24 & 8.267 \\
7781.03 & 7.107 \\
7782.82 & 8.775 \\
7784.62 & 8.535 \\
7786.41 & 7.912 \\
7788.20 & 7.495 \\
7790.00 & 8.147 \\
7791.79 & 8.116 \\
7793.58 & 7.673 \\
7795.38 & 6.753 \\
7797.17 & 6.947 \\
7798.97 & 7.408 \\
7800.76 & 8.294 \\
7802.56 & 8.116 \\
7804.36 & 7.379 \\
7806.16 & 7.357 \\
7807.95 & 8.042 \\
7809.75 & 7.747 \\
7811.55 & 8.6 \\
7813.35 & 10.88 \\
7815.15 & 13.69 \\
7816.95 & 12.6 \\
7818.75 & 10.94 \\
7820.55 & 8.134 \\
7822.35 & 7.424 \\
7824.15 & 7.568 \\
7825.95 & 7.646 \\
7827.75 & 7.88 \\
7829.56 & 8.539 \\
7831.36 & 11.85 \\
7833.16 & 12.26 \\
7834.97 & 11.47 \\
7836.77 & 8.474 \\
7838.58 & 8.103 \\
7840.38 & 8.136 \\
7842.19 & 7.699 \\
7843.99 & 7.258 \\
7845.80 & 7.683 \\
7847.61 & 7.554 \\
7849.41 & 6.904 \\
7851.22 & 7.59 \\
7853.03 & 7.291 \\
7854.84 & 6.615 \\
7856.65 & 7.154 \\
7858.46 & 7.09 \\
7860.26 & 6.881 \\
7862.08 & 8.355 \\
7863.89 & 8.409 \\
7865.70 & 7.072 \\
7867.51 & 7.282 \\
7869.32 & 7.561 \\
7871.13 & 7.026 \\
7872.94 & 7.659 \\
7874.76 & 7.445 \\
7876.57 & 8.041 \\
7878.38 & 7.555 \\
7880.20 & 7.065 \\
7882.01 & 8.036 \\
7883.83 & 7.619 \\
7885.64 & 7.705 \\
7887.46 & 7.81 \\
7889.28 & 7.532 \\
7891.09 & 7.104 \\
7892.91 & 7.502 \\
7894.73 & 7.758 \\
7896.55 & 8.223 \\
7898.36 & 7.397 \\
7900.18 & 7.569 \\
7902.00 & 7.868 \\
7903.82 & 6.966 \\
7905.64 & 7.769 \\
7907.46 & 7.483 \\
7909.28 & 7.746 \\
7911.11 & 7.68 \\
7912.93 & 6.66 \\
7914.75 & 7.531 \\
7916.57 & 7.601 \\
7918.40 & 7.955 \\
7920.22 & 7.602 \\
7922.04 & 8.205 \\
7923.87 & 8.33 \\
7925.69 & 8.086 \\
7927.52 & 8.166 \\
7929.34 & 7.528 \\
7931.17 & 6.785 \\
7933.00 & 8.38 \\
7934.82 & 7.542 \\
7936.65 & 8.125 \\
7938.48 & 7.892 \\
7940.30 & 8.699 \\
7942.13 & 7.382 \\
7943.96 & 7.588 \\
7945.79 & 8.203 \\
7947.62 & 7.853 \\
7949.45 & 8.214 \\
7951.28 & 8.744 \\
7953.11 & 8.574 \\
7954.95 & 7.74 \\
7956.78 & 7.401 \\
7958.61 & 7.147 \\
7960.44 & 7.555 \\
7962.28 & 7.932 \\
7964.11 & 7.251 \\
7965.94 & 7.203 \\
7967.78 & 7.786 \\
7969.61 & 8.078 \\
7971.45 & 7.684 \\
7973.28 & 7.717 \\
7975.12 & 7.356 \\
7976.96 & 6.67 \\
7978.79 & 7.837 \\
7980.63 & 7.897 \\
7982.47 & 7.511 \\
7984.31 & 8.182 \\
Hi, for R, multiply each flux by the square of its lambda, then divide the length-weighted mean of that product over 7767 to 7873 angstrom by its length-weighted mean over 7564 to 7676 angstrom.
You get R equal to 0.78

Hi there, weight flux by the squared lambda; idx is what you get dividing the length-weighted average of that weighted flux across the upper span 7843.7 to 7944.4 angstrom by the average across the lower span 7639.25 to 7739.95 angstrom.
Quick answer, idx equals 0.9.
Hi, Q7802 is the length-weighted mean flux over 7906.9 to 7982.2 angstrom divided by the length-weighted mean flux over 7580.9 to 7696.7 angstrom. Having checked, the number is 0.71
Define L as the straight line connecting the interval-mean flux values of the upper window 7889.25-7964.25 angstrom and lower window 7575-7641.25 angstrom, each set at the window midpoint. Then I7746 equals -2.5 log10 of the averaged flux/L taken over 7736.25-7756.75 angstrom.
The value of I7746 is 0.27 mag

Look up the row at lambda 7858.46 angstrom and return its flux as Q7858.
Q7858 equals 7.09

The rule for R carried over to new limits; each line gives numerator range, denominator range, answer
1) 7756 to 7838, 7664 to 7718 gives 1.06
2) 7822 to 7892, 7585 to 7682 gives 0.73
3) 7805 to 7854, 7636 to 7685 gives 0.73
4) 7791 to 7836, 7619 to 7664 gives 0.64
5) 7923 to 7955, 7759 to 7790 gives 1.04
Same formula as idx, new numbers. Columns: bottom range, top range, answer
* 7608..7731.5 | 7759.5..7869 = 0.80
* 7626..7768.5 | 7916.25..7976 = 0.84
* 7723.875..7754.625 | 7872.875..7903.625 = 1.00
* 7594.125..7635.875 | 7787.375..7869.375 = 0.84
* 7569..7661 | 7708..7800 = 0.73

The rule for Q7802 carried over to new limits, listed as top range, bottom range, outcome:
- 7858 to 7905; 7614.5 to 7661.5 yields 0.54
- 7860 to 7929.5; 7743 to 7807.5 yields 0.98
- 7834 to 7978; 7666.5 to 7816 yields 0.96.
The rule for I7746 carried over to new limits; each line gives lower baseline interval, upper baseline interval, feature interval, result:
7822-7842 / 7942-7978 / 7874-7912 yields 0.11 mag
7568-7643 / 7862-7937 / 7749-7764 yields 0.24 mag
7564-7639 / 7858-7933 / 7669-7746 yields 0.20 mag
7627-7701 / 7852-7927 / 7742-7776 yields 0.28 mag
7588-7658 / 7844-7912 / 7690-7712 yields 0.26 mag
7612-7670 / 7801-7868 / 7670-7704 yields 0.47 mag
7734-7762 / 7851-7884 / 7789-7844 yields -0.16 mag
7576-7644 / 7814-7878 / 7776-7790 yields 0.15 mag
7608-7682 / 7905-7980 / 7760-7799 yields 0.30 mag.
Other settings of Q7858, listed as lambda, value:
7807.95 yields 8.042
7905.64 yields 7.769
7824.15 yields 7.568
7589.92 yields 8.471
